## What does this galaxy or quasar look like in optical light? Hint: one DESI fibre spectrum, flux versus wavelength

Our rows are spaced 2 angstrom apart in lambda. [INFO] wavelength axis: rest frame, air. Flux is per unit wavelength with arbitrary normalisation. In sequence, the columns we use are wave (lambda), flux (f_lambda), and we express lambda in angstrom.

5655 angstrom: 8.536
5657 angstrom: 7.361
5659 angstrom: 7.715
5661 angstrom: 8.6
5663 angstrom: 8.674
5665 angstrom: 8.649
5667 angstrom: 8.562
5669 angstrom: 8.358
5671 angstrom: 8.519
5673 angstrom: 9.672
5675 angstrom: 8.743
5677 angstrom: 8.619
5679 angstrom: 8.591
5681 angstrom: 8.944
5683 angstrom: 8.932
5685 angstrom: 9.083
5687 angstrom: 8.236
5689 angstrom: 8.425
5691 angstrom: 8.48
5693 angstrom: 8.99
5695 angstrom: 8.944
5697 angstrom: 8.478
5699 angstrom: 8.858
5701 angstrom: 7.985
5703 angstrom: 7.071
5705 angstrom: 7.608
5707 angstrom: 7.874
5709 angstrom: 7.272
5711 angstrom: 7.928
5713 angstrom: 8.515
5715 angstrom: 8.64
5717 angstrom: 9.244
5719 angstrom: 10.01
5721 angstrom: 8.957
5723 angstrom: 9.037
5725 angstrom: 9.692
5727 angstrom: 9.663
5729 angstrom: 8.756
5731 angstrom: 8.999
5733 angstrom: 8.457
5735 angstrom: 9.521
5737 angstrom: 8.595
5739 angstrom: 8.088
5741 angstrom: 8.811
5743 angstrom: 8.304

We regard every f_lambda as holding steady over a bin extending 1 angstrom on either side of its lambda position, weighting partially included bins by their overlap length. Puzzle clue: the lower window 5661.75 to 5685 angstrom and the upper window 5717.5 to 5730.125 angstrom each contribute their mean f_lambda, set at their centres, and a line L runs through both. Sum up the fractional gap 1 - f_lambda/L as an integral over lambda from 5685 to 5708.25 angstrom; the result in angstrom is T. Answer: 1.9 angstrom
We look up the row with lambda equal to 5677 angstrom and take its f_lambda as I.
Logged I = 8.619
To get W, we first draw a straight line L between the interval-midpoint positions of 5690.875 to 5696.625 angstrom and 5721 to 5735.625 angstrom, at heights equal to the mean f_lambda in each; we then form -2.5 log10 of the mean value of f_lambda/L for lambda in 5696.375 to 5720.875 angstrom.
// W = 0.08 mag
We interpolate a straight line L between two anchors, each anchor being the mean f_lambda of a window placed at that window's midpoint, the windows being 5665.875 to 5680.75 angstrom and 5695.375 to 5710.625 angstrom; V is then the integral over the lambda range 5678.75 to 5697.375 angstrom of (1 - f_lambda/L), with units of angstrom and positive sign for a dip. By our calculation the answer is -0.9 angstrom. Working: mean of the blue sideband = 8.73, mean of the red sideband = 7.92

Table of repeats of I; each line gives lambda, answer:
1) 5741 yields 8.811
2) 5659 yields 7.715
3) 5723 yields 9.037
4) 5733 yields 8.457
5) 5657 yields 7.361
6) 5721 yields 8.957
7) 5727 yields 9.663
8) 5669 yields 8.358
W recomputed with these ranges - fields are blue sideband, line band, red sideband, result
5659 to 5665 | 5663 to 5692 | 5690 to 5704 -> -0.03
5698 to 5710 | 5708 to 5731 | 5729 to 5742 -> -0.08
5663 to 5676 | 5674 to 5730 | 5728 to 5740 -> 0.01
